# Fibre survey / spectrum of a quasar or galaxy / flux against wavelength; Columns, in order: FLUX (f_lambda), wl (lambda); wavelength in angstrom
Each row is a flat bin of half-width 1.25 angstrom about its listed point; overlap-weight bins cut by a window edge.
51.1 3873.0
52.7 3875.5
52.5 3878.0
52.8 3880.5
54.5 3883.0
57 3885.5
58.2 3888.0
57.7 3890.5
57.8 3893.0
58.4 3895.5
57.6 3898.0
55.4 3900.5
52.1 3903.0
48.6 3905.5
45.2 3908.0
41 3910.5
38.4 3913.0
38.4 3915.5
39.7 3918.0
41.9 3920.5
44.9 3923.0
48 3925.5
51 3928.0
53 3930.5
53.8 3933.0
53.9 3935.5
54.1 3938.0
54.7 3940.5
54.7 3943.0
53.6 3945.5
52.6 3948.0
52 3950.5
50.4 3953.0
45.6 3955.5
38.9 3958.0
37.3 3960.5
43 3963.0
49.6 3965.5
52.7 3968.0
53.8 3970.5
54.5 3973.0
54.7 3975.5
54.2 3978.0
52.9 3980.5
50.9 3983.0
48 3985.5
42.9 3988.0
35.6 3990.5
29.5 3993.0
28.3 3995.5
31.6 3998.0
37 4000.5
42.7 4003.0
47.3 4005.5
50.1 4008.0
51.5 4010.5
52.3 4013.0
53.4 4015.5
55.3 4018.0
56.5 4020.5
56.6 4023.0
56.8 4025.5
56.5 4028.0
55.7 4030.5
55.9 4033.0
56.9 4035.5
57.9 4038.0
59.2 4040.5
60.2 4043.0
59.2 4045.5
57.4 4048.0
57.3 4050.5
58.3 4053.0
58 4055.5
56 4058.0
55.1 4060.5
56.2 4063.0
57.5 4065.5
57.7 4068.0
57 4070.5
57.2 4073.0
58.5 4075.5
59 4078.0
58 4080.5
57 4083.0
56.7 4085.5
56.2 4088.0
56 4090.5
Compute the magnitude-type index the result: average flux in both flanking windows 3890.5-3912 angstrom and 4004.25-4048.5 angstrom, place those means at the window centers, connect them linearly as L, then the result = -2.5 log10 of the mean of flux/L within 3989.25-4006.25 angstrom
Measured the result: 0.46 mag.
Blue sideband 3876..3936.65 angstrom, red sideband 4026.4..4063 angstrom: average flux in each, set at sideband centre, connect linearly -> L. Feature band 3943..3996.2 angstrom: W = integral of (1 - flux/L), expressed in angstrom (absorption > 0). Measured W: 6.4 angstrom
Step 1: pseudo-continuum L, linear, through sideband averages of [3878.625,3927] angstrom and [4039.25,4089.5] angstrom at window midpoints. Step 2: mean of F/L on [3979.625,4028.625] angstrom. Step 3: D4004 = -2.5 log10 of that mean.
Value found 0.175 mag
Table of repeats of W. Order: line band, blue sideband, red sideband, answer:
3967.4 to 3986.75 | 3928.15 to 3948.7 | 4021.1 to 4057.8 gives 0.85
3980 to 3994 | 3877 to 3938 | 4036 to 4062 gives 2.97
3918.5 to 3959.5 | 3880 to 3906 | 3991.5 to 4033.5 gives 2.15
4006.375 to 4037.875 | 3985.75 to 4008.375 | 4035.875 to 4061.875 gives -4.75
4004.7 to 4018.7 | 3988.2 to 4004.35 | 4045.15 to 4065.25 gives -3.80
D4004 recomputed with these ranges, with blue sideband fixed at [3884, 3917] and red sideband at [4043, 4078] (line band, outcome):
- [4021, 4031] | -0.01 mag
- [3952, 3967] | 0.21 mag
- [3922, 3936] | 0.03 mag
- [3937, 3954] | -0.01 mag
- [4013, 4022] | 0.02 mag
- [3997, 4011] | 0.27 mag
